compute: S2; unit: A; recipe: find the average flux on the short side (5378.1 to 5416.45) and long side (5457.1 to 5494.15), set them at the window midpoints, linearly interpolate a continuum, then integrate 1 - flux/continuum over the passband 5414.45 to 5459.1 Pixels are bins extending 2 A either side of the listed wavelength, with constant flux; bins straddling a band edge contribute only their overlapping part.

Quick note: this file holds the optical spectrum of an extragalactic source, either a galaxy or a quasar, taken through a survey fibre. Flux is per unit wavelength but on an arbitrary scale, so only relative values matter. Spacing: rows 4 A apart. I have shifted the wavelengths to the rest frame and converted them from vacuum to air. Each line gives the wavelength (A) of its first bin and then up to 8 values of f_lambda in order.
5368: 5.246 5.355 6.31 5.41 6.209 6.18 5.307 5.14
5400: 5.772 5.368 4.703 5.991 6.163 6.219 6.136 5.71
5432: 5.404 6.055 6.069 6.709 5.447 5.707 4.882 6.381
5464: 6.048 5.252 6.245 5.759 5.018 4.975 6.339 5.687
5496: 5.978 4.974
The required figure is -1.7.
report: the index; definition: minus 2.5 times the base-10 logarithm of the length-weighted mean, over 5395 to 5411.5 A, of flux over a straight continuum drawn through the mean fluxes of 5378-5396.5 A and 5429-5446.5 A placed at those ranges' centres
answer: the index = 0.09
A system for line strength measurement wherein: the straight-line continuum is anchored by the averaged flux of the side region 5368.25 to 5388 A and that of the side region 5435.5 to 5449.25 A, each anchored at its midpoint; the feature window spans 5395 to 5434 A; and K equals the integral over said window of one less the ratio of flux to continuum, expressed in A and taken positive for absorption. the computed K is 2.0 A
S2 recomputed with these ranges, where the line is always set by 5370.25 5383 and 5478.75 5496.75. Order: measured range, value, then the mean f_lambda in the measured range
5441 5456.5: -0.4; 5.79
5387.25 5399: 0.5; 5.49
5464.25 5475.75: -0.4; 5.8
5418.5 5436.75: -0.7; 5.89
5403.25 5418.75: 0.2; 5.6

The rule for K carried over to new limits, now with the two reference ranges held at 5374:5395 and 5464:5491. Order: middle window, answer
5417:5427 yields -0.6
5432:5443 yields -0.5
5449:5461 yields 0.2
